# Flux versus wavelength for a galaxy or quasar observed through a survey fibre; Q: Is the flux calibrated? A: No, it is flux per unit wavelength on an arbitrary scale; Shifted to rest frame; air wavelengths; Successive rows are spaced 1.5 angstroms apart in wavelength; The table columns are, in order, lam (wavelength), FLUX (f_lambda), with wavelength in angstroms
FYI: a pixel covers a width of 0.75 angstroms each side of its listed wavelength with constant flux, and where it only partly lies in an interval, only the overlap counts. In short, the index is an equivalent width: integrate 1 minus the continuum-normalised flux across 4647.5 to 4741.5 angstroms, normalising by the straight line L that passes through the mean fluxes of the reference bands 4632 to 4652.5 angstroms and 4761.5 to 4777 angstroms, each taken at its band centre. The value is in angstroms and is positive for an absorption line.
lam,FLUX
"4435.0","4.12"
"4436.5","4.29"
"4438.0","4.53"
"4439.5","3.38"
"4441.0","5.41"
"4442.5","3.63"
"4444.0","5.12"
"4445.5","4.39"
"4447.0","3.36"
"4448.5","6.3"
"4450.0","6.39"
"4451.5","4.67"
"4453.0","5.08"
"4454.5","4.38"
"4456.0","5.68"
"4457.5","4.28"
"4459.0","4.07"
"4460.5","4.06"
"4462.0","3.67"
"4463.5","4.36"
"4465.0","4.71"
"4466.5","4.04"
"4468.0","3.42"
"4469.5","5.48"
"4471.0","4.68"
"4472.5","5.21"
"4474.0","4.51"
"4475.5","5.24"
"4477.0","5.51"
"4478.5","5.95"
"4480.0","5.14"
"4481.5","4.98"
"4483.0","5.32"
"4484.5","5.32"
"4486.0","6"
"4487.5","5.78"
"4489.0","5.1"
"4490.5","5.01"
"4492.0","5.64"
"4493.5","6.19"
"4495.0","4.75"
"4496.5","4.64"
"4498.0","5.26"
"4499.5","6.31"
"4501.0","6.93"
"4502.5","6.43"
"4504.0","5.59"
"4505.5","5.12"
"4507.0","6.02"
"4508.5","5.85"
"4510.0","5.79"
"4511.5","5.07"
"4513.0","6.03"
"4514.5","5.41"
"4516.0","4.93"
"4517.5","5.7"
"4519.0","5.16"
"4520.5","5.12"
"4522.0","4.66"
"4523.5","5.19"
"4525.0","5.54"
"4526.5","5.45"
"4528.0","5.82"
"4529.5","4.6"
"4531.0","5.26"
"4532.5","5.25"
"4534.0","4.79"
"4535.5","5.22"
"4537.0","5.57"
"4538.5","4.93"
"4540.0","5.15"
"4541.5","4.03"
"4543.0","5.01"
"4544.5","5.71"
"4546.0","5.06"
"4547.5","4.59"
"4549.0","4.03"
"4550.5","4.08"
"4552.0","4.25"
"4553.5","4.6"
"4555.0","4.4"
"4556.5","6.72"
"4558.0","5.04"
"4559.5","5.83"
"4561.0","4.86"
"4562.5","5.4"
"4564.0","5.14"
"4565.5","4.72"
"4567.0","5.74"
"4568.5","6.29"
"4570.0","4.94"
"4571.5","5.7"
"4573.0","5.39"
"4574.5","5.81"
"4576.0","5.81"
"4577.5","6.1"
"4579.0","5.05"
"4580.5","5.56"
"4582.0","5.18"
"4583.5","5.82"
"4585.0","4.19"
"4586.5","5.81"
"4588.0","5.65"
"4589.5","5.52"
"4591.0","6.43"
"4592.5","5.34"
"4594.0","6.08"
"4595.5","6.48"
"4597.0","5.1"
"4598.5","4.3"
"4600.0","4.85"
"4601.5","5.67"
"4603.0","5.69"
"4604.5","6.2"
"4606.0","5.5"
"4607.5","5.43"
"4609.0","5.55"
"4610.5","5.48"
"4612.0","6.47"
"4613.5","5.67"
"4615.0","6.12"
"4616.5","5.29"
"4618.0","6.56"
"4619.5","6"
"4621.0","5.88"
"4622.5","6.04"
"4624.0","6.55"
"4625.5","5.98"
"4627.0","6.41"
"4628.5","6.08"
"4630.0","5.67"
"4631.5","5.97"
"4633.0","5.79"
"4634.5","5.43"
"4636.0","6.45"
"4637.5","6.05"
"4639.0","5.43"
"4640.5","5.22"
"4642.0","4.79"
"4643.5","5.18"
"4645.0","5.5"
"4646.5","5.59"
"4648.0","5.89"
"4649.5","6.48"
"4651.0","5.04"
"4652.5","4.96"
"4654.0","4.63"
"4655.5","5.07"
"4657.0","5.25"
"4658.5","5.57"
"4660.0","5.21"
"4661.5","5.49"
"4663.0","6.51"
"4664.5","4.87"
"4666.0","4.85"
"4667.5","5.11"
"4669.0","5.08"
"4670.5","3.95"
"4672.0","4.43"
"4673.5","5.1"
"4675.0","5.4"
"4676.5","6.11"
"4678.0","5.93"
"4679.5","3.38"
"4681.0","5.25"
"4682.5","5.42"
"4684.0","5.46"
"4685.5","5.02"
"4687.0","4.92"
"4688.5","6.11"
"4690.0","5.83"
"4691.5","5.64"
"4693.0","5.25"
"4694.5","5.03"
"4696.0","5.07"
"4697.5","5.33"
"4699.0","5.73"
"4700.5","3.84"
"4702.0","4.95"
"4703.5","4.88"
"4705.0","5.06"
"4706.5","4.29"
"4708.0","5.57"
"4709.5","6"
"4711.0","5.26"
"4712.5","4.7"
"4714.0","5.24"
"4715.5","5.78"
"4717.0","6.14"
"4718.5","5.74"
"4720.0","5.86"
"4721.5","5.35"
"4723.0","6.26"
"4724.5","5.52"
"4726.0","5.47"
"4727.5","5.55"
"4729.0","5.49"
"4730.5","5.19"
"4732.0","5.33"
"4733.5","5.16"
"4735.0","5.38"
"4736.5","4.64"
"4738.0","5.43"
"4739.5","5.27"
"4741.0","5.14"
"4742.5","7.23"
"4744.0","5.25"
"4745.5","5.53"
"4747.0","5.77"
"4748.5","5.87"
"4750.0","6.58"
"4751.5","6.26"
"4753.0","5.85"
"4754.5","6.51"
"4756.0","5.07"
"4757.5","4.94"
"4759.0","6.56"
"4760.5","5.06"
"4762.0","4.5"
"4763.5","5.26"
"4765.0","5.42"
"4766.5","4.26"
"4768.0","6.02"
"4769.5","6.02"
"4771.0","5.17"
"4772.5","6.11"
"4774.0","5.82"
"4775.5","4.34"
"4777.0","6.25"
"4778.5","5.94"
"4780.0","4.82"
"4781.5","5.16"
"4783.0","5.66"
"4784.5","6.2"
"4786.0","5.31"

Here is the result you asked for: 3.5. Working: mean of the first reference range 5.58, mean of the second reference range 5.35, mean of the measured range 5.28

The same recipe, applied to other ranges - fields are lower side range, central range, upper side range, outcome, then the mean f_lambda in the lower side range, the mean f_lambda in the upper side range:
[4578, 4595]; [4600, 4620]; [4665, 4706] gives -1.27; 5.53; 5.11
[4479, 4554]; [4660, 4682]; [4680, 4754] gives 1.19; 5.27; 5.44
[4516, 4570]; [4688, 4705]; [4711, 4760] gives 0.90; 5.11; 5.62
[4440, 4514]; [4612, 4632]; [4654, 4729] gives -3.07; 5.14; 5.28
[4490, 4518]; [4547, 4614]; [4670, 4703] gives 0.36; 5.62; 5.15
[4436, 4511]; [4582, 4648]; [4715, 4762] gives -4.09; 5.06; 5.63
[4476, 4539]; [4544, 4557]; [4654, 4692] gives 1.47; 5.44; 5.22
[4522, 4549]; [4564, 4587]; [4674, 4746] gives -1.39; 5.08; 5.36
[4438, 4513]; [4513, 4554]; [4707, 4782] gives 1.27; 5.09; 5.54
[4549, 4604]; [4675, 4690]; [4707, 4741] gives 0.29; 5.36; 5.45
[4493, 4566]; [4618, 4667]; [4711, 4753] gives -1.72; 5.25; 5.6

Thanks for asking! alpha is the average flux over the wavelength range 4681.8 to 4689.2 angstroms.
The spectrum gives 5.38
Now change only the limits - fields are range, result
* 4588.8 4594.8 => 5.85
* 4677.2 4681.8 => 4.87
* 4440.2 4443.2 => 4.52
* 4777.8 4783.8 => 5.4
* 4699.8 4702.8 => 4.41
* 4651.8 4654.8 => 4.8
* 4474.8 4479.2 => 5.57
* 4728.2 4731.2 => 5.35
